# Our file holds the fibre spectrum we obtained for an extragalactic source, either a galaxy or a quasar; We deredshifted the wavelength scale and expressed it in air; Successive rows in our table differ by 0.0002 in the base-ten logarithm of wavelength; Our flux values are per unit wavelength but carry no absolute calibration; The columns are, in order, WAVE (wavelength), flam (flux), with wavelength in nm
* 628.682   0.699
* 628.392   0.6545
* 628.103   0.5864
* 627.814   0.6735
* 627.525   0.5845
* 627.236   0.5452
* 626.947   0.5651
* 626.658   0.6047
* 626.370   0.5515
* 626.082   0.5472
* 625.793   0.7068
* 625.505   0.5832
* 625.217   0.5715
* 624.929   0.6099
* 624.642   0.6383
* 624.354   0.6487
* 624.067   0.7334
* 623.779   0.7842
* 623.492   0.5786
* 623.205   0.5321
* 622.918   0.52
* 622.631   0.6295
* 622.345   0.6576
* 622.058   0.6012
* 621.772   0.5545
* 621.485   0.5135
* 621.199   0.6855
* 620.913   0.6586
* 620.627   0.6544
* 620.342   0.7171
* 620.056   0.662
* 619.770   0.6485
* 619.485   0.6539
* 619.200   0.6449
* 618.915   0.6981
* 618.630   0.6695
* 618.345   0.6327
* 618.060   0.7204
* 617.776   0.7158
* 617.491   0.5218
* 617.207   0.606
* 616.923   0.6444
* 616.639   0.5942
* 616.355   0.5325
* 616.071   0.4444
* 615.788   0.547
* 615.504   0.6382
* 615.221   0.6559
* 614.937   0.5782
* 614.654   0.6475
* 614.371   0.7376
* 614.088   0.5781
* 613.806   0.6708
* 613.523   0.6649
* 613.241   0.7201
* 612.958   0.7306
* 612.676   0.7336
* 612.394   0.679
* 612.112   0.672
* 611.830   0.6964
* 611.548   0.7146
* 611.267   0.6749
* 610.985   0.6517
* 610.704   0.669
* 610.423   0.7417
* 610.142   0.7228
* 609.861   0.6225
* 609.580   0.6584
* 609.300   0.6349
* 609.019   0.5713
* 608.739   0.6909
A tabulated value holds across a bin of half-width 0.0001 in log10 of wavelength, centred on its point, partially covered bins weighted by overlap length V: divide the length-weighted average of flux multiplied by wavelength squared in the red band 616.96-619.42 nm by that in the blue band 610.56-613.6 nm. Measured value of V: 0.96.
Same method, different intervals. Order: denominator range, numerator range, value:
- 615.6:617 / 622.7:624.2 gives 1.17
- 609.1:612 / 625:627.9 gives 0.92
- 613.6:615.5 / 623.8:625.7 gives 1.03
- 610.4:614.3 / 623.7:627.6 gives 0.94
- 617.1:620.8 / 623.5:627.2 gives 0.97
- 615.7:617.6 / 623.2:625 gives 1.21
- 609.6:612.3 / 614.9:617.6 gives 0.86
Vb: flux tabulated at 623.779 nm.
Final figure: 0.7842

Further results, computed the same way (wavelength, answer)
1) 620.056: 0.662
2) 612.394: 0.679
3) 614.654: 0.6475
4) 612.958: 0.7306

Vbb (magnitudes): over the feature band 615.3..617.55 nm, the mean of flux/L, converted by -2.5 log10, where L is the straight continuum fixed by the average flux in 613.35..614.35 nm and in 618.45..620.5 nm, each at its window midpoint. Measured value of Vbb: 0.16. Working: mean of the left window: 0.653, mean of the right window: 0.67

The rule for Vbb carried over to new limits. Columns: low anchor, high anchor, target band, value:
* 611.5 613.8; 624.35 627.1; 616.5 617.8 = 0.10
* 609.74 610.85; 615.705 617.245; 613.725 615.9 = -0.07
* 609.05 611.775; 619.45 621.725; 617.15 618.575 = 0.02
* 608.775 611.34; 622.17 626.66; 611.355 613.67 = -0.07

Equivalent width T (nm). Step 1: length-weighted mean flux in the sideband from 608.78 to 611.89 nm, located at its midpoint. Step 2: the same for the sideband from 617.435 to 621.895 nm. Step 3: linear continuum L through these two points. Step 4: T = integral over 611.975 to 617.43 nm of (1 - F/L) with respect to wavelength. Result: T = 0.219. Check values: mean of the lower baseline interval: 0.669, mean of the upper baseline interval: 0.65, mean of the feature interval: 0.634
